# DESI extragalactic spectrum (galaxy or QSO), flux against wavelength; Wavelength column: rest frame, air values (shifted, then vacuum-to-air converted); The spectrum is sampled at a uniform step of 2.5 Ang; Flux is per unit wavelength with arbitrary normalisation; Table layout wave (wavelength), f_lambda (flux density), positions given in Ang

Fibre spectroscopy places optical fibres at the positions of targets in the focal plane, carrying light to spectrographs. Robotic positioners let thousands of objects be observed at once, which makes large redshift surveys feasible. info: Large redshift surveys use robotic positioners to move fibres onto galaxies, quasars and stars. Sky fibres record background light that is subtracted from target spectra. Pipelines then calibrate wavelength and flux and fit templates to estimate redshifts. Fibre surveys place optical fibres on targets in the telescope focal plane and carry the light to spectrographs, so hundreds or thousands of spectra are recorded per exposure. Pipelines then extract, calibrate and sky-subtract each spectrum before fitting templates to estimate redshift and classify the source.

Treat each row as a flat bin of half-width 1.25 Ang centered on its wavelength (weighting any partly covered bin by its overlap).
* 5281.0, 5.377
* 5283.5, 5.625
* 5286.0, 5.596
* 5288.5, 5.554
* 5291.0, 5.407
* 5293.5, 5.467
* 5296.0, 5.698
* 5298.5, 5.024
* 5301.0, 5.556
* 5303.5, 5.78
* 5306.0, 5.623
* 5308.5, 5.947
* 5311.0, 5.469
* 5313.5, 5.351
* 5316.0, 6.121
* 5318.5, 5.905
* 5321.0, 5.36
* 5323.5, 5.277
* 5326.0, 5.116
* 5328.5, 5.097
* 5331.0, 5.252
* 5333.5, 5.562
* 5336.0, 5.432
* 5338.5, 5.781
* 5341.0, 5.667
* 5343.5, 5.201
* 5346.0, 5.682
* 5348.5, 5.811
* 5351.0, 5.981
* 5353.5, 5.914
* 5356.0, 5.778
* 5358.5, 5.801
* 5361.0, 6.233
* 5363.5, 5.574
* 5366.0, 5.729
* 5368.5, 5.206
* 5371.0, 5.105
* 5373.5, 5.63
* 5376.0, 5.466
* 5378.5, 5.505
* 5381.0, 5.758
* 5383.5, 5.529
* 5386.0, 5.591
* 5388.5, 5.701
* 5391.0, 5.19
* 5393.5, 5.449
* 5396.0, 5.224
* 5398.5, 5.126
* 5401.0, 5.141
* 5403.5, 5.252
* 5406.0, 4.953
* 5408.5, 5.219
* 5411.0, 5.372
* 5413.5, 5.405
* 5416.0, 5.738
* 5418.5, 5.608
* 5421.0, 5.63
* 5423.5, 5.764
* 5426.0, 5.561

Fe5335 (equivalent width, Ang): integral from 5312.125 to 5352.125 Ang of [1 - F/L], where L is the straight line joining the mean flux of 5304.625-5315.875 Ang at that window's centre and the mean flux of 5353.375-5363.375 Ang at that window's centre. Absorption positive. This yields 1.6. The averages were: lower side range 5.65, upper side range 5.89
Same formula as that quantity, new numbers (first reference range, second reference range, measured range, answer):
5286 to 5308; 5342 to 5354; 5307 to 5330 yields 0.37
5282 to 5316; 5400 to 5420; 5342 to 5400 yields -1.61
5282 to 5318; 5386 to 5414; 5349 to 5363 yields -1.28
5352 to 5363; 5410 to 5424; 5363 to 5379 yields 1.05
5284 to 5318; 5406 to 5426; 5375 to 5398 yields 0.18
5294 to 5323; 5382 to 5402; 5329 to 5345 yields 0.18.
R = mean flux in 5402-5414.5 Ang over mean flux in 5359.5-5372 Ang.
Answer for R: 0.94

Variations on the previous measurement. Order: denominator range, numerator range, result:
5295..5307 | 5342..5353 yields 1.03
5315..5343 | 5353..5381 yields 1.02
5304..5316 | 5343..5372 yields 1.00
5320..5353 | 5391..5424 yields 0.98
